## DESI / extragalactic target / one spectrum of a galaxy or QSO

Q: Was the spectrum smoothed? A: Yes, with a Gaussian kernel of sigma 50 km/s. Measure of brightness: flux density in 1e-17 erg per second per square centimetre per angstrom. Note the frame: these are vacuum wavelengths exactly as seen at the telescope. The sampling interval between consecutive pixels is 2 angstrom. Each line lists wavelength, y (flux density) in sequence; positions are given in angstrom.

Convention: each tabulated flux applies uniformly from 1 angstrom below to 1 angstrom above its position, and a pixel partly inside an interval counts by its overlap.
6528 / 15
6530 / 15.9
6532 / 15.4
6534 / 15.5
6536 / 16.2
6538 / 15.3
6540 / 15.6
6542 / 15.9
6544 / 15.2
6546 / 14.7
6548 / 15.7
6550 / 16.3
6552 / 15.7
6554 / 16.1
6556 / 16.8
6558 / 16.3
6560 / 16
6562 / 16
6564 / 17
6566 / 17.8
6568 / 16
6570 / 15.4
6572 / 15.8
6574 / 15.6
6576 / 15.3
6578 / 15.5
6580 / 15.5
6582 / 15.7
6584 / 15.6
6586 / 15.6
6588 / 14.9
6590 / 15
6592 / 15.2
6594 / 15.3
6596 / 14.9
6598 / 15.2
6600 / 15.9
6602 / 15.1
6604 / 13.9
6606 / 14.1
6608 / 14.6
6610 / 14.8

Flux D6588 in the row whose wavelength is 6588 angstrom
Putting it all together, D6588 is 14.9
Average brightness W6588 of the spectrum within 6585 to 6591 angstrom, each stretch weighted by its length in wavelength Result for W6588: 15.2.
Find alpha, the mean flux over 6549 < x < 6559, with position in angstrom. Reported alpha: 16.2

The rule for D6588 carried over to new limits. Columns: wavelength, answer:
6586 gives 15.6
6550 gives 16.3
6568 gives 16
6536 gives 16.2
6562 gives 16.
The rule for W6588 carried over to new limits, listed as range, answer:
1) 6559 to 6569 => 16.6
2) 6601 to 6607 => 14.4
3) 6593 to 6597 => 15.1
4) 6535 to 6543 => 15.8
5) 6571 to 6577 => 15.6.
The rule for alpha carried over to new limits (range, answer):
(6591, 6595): 15.2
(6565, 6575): 16.1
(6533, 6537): 15.8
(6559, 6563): 16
